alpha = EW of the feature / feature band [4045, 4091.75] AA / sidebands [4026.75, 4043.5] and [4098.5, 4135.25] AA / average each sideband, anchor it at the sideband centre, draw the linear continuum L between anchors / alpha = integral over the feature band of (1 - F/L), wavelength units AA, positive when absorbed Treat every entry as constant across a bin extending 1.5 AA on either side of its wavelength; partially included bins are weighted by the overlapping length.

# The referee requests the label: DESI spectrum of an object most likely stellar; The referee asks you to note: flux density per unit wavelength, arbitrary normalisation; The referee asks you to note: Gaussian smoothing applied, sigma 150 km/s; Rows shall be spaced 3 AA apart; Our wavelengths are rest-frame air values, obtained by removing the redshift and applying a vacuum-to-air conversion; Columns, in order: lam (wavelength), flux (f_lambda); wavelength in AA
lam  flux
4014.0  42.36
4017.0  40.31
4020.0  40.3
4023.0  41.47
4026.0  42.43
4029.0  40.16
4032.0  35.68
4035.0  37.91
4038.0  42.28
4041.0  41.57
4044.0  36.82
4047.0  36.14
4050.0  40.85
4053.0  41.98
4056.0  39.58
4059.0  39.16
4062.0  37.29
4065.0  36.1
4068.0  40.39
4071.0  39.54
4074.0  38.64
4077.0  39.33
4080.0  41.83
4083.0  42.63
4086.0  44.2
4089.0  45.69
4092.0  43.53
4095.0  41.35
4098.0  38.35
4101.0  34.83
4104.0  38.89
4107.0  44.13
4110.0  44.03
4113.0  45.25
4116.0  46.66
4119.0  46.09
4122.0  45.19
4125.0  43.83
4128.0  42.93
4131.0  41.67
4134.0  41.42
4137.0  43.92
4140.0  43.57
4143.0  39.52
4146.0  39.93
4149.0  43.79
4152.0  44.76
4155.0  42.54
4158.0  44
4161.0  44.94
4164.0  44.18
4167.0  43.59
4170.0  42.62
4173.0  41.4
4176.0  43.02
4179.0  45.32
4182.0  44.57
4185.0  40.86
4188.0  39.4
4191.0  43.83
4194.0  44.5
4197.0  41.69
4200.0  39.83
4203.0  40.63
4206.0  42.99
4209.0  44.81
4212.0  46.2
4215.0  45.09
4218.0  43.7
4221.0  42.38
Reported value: 0.7 AA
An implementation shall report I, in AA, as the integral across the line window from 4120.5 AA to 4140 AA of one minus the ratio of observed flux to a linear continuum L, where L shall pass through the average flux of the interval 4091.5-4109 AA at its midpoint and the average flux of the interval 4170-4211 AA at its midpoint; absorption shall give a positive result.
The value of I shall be -1.08 AA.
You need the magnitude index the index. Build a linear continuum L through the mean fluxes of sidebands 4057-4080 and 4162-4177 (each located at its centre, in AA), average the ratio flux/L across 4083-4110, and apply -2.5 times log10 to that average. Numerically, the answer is -0.04 mag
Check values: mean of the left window 38.9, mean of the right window 43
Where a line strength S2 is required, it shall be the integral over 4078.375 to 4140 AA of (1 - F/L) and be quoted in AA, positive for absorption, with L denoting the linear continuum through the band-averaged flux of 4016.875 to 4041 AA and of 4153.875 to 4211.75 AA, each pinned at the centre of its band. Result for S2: -1.81 AA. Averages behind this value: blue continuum 40.1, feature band 42.8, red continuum 43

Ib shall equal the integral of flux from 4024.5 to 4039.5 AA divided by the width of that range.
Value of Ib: 39.7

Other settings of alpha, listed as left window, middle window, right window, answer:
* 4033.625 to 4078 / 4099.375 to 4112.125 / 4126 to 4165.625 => 0.2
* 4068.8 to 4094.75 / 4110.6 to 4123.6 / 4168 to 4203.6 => -1.1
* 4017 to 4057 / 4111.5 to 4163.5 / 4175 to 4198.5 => -2.1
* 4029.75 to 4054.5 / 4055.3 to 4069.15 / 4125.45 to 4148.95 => 0.5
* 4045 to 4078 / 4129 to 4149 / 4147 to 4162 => 0.5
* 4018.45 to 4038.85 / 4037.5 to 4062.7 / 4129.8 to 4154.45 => 0.6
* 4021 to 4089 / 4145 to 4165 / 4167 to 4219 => -0.7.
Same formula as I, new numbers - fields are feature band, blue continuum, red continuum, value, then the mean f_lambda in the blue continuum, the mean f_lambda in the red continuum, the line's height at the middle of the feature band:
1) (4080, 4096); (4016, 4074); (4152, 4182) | -1.0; 39.4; 43.6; 40.9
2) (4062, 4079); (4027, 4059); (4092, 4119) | 0.7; 39.3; 42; 40.5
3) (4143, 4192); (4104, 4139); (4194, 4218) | 0.6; 43.9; 43.2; 43.5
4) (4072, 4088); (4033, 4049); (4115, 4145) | -0.2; 38.9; 43.4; 40.9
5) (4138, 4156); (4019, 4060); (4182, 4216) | -0.3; 39.7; 42.8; 41.8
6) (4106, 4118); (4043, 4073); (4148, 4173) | -1.1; 38.8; 43.7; 41.4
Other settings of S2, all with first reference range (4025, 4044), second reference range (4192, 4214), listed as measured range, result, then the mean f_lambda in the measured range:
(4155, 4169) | -0.6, 43.9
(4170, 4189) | 0.0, 42.5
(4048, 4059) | -0.1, 40.4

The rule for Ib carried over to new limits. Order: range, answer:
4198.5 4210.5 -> 42.1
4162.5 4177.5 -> 43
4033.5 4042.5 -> 40.6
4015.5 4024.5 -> 40.7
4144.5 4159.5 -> 43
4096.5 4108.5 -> 39.1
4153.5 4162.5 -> 43.8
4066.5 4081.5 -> 39.9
